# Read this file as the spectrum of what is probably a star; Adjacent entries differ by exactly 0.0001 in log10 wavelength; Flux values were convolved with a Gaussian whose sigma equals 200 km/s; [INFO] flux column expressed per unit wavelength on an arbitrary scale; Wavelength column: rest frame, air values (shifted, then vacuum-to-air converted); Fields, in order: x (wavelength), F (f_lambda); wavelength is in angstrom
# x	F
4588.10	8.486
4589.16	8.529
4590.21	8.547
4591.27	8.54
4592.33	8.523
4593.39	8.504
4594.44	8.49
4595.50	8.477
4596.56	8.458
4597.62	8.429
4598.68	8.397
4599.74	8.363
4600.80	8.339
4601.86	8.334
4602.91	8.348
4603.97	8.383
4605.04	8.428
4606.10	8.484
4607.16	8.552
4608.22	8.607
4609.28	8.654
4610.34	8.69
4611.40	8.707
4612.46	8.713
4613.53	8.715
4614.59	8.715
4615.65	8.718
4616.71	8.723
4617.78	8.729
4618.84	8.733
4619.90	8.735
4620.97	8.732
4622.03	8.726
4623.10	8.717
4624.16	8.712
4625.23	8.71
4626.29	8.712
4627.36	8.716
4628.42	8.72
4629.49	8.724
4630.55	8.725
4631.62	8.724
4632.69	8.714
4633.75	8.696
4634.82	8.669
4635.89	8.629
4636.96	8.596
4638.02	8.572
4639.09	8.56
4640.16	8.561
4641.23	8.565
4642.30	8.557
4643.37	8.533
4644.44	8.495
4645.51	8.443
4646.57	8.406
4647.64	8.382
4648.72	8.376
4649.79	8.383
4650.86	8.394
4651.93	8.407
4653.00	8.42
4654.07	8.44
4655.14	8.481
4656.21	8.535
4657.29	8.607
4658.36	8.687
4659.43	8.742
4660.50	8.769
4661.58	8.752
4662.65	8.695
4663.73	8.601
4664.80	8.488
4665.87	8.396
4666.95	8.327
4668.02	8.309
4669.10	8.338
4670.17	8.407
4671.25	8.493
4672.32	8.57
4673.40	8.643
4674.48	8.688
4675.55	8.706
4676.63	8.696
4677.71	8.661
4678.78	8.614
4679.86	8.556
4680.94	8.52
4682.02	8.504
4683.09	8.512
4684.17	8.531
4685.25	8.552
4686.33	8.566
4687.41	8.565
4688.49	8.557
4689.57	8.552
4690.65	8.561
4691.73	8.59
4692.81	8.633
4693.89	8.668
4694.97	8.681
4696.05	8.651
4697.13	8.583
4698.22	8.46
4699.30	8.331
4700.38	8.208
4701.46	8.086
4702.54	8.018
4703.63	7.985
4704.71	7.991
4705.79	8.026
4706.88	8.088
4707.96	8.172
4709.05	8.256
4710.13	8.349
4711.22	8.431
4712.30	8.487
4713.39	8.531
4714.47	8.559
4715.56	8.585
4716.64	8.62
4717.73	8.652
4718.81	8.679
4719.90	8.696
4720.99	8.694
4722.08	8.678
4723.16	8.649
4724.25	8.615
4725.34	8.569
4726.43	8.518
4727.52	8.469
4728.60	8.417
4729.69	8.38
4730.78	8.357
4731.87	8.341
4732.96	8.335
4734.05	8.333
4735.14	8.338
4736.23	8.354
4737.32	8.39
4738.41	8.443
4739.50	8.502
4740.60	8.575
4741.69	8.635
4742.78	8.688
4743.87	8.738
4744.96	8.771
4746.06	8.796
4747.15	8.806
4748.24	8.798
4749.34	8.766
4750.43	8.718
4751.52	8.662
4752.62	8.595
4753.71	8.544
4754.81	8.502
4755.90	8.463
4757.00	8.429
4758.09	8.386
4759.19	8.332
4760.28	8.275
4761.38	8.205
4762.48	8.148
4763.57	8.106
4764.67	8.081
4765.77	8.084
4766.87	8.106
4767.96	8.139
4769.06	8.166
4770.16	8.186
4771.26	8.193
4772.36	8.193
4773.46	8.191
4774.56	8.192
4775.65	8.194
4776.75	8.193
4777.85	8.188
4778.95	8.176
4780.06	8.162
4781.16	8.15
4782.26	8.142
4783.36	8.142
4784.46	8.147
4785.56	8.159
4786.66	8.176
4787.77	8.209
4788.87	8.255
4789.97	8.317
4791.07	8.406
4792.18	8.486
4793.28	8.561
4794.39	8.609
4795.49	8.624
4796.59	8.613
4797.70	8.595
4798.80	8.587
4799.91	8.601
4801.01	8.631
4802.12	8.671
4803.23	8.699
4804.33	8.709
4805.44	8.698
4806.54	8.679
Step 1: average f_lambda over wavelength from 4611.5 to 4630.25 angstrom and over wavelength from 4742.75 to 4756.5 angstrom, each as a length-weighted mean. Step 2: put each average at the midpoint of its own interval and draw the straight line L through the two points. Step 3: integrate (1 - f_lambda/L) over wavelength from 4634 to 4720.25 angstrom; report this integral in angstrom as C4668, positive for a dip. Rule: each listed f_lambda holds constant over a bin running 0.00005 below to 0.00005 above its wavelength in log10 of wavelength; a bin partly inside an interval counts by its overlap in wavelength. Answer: 2.1 angstrom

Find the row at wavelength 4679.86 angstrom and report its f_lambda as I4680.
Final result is 8.556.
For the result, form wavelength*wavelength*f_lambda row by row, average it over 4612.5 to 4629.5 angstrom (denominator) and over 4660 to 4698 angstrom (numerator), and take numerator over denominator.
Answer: 1.01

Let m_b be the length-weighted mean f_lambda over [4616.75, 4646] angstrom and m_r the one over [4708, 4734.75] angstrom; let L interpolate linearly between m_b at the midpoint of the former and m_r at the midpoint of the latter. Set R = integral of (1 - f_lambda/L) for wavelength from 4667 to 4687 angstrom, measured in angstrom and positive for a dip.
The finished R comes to 0.1 angstrom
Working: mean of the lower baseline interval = 8.65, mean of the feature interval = 8.54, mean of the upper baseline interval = 8.5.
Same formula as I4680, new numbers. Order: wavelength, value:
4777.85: 8.188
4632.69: 8.714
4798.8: 8.587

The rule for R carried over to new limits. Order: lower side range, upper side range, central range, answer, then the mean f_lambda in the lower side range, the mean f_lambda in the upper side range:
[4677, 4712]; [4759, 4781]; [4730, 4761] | -1.0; 8.42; 8.17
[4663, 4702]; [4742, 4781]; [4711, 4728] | -0.3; 8.52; 8.37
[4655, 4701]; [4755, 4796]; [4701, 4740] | 0.1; 8.56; 8.25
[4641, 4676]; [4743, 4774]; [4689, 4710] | 0.3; 8.52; 8.41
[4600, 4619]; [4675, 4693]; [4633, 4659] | 0.2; 8.58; 8.58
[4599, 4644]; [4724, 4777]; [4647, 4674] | 0.2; 8.62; 8.41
